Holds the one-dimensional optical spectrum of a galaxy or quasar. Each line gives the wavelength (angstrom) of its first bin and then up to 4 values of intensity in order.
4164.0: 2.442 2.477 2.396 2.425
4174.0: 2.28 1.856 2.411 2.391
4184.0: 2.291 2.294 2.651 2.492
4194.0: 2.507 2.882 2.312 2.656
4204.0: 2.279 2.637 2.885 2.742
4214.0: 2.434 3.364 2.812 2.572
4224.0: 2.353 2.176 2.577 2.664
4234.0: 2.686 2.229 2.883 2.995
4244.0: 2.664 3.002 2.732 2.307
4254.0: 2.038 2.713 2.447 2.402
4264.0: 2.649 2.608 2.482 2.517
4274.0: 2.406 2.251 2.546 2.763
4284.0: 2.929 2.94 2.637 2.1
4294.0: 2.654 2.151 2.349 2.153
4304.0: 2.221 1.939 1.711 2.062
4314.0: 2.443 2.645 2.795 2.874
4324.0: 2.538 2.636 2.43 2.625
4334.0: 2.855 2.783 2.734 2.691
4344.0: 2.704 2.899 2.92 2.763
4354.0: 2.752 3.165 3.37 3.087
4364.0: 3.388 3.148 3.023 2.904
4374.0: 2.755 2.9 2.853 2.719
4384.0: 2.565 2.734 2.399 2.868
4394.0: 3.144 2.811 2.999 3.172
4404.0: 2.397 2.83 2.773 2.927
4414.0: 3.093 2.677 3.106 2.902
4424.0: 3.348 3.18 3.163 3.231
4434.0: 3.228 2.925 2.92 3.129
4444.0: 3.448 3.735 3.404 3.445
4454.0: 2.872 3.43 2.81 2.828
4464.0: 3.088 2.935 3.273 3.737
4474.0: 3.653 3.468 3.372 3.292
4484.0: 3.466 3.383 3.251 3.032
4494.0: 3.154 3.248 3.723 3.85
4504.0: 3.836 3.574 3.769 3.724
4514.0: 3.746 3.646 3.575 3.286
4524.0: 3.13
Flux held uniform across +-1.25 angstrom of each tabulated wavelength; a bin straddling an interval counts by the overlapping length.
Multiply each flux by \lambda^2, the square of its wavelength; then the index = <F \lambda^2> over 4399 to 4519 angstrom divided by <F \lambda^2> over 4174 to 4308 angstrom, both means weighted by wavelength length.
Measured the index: 1.4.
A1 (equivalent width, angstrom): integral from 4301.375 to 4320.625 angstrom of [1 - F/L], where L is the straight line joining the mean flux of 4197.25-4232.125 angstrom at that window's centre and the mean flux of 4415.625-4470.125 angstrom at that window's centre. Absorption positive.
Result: 3.9 angstrom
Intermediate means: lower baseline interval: 2.61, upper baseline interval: 3.14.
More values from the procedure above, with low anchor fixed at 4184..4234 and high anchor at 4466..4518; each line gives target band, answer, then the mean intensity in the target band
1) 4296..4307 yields 2.69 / 2.18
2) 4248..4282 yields 3.50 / 2.48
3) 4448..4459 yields 0.45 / 3.23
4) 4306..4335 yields 4.66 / 2.47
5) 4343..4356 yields 0.88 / 2.83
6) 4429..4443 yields 0.90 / 3.1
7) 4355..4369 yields -0.58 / 3.2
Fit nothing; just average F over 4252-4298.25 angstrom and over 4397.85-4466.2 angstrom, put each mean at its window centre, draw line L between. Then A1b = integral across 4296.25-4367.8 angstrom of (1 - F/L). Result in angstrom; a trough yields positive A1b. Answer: 1.7 angstrom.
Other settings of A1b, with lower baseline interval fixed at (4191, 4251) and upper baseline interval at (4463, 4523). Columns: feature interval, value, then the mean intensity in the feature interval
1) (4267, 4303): 4.4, 2.49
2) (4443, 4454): -0.4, 3.44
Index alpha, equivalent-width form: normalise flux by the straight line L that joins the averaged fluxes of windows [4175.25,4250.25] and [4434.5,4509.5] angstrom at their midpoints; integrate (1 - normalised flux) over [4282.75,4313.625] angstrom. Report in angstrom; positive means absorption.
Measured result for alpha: 5.5 angstrom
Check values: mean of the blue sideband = 2.58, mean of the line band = 2.32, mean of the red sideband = 3.33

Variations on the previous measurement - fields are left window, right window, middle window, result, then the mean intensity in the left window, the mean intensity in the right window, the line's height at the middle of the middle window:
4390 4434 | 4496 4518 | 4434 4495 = 2.2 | 2.98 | 3.69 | 3.37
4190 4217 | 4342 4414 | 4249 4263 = 1.5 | 2.63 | 2.89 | 2.71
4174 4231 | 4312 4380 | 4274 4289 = 0.2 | 2.52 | 2.83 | 2.69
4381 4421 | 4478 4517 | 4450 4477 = 0.3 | 2.83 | 3.5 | 3.27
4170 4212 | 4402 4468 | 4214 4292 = 0.6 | 2.46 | 3.07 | 2.62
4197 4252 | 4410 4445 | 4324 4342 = 1.3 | 2.64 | 3.09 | 2.88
